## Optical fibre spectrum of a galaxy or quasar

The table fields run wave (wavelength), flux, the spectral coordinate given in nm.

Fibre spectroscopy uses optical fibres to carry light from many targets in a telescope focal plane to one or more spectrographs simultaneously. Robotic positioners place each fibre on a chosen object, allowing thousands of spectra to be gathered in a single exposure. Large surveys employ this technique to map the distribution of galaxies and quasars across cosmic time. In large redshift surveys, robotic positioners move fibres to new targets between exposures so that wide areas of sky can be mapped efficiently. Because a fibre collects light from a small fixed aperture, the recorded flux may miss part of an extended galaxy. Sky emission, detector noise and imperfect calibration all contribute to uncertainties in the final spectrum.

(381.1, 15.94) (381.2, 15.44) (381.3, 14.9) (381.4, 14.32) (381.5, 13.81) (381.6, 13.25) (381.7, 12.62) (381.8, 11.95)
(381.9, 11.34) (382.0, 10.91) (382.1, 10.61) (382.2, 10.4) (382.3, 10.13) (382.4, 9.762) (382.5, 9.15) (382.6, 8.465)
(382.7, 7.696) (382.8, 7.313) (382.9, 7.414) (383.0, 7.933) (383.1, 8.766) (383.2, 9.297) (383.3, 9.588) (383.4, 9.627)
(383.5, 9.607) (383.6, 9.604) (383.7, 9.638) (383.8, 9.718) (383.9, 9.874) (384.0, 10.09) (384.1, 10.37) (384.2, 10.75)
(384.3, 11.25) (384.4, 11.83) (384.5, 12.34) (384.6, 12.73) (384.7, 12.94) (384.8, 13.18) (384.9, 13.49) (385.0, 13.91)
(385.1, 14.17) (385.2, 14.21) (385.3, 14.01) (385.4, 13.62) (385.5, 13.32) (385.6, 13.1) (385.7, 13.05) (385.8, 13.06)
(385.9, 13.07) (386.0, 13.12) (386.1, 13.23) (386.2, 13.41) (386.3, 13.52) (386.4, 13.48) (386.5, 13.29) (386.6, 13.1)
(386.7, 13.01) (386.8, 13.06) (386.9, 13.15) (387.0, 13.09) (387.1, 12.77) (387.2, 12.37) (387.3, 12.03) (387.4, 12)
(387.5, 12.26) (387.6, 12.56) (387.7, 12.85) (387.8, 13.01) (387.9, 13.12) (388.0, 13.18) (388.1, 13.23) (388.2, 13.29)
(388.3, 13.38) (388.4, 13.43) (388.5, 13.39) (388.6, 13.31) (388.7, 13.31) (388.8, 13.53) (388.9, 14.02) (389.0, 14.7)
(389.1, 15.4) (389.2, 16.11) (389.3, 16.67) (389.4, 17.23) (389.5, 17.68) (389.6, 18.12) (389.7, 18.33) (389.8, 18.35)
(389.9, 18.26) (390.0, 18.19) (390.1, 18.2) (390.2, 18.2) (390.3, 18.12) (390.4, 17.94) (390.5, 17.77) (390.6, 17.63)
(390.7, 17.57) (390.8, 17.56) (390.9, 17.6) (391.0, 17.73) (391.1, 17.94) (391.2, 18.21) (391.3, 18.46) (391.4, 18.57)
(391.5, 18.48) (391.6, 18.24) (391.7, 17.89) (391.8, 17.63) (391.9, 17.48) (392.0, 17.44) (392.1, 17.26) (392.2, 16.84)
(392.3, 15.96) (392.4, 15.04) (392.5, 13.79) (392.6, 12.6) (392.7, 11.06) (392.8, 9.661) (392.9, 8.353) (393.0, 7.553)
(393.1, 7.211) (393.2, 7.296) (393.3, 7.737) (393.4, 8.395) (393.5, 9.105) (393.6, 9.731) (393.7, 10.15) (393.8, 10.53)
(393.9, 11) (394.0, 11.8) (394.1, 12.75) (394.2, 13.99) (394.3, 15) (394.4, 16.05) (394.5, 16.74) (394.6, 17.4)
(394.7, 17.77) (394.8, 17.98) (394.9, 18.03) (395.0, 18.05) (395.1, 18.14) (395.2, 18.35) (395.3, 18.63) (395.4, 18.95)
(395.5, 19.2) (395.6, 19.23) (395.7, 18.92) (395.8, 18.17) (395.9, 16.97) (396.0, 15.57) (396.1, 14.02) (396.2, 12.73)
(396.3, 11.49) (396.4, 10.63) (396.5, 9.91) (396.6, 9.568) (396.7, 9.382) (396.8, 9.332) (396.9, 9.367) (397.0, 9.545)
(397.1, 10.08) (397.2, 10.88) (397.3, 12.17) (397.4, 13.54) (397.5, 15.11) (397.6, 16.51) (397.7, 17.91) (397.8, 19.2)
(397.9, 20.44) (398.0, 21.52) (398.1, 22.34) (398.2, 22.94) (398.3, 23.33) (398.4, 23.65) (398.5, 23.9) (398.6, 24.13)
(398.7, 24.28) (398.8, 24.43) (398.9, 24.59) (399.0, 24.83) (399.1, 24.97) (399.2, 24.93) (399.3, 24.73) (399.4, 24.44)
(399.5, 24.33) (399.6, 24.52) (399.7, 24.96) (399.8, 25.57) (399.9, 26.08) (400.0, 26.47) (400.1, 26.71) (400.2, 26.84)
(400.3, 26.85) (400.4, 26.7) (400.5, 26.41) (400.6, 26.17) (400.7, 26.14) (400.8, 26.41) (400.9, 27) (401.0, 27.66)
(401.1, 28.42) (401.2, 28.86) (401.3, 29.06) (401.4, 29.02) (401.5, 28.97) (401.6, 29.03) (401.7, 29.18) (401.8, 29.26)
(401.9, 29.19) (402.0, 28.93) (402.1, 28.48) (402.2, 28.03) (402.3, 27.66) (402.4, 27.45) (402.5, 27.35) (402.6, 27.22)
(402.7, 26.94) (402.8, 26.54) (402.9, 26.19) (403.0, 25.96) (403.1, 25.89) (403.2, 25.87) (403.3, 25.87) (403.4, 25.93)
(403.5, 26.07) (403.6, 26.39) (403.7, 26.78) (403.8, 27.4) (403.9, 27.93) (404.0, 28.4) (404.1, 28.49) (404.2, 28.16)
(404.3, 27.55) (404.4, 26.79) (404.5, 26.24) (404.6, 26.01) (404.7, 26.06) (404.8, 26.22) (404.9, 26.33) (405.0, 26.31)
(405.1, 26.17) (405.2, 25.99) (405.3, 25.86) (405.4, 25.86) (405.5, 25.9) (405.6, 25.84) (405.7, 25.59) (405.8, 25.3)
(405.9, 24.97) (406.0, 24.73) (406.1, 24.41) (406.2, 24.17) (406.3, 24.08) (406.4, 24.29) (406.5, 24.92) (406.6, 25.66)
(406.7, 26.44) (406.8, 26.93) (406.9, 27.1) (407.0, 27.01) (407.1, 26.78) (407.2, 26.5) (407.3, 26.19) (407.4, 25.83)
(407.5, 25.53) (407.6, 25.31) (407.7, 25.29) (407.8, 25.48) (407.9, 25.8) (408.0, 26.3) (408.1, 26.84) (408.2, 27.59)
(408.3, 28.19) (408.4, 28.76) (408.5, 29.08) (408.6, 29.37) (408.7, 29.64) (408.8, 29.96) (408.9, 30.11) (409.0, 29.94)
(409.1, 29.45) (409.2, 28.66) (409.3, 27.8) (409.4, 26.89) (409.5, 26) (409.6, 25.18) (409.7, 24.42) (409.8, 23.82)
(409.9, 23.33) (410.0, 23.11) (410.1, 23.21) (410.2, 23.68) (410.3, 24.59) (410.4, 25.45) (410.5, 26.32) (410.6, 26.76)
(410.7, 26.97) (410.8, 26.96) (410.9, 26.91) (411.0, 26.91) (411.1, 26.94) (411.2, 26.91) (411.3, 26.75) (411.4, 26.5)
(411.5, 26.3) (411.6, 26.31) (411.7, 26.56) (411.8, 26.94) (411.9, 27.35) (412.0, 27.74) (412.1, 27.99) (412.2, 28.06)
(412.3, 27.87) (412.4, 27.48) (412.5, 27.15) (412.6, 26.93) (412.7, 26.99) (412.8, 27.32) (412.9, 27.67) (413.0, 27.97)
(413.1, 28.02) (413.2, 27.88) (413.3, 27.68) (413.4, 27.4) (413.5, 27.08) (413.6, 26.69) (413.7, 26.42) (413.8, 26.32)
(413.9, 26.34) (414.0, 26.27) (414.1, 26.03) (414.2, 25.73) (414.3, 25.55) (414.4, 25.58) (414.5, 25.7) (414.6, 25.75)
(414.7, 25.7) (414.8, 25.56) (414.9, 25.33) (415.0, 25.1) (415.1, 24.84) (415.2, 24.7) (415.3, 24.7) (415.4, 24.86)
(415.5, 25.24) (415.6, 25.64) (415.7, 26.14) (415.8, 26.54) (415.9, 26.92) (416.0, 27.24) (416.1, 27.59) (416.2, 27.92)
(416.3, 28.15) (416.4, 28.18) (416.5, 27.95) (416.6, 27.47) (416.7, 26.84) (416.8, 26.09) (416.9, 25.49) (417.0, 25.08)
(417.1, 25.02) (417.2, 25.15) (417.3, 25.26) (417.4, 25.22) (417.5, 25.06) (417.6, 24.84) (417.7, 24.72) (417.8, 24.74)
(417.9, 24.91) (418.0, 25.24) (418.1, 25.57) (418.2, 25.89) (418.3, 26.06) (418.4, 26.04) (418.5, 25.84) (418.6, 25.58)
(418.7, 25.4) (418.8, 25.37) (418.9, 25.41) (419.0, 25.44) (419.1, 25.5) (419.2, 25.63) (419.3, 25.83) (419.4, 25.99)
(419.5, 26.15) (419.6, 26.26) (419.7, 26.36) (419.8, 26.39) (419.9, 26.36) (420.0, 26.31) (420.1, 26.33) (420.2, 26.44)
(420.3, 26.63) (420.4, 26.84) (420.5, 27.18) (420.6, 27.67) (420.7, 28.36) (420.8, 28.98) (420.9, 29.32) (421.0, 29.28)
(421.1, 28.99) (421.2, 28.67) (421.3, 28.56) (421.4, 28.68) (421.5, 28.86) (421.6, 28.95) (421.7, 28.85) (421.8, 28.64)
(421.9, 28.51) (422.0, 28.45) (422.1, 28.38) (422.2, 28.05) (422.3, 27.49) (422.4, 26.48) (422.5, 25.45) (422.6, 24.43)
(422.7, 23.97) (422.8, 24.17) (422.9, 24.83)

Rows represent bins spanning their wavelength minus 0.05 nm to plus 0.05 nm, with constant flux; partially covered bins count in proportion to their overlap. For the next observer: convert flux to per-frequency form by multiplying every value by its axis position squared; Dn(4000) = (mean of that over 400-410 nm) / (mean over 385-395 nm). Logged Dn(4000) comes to 2.0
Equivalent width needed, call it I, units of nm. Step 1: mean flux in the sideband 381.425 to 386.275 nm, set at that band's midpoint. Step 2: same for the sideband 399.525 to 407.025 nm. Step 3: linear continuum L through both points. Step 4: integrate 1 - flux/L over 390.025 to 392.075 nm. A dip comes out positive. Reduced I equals -0.11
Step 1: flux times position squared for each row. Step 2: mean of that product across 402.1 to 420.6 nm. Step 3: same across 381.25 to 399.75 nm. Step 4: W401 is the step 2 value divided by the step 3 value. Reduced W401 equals 1.99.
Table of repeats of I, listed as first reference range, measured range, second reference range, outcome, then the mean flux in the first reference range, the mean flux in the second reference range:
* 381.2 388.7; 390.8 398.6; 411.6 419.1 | 0.65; 12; 26.3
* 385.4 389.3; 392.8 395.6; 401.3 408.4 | 0.77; 13.3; 26.6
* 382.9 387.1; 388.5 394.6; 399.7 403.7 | 0.92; 12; 27.2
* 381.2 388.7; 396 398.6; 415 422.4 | 0.31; 12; 26.6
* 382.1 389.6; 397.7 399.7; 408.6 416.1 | -0.44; 12.3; 26.5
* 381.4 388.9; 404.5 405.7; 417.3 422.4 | -0.33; 11.9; 26.8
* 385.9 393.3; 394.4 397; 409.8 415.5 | 0.36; 14.8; 26.3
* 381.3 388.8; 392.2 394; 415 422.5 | 0.57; 12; 26.6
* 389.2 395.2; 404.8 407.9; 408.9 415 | -0.31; 15.4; 26.5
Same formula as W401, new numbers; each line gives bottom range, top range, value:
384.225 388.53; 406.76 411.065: 2.29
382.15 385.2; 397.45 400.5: 2.45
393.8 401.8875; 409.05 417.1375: 1.40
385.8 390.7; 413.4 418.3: 2.03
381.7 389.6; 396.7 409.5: 2.25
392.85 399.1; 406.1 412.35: 1.83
